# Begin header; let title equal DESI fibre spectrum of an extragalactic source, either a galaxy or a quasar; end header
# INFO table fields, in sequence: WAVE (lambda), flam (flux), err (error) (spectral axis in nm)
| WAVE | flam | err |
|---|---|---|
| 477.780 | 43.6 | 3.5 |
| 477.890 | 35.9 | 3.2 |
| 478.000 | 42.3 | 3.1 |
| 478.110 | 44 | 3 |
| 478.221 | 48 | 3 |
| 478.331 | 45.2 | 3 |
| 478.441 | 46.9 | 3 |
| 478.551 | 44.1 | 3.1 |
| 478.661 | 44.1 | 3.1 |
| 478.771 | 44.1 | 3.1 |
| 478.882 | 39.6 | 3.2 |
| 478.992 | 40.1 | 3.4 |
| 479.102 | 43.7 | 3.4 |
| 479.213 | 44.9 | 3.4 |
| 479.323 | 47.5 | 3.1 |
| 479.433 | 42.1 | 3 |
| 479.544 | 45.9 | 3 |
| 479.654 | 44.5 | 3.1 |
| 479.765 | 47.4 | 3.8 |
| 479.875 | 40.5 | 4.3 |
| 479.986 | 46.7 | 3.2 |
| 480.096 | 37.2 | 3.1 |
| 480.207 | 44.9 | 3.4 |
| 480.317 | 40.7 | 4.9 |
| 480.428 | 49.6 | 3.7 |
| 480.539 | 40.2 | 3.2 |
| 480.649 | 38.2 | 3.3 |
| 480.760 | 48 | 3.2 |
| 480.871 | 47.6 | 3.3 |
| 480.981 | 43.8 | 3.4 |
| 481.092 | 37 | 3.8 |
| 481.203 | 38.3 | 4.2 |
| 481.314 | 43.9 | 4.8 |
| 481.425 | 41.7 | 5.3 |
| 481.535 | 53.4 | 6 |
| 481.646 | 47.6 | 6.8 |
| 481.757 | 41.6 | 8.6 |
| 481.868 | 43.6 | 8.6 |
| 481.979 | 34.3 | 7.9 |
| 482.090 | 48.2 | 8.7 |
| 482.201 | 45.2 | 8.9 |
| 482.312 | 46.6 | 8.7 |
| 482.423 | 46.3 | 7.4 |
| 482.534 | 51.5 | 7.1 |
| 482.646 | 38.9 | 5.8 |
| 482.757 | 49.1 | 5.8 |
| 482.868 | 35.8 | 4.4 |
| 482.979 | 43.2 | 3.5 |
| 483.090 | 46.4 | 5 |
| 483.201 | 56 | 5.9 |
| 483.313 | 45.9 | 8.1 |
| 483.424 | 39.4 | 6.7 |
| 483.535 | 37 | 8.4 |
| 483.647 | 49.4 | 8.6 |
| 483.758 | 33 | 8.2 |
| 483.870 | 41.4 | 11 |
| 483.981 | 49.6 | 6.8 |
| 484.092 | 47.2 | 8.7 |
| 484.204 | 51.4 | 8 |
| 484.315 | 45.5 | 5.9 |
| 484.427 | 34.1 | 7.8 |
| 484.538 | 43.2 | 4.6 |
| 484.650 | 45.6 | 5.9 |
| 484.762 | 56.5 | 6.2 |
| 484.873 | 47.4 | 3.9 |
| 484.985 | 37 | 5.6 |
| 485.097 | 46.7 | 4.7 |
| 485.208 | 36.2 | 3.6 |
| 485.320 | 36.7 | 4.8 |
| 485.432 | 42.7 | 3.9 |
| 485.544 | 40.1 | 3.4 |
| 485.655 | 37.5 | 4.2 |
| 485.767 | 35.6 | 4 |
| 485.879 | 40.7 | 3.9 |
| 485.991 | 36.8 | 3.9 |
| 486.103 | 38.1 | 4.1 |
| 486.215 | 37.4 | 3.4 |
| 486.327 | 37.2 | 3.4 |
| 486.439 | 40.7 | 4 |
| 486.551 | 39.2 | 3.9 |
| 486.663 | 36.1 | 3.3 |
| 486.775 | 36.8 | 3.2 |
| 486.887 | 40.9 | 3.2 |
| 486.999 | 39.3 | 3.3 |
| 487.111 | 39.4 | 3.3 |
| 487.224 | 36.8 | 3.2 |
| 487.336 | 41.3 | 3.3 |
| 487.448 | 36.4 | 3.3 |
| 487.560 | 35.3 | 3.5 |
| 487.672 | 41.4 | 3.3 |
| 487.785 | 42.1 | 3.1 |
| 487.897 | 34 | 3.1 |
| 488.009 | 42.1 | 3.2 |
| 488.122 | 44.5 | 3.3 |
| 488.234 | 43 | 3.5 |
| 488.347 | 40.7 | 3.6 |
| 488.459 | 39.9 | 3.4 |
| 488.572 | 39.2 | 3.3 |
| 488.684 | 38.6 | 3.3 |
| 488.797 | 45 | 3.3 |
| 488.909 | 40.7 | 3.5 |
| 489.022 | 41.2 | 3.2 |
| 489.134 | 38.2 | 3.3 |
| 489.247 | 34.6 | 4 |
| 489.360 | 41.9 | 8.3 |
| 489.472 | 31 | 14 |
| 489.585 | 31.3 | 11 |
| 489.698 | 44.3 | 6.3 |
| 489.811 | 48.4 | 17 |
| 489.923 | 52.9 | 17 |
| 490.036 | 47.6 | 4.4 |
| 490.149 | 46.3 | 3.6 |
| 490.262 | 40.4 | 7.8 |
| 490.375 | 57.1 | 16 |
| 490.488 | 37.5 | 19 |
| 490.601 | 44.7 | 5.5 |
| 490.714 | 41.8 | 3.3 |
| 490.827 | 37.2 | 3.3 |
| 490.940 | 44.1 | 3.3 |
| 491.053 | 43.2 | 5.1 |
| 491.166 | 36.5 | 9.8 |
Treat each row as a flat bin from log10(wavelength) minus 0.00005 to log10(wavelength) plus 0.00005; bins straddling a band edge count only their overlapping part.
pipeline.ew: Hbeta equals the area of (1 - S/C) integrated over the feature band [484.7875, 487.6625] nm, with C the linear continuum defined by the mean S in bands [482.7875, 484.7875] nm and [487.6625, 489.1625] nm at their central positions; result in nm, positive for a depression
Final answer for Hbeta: 0.23 nm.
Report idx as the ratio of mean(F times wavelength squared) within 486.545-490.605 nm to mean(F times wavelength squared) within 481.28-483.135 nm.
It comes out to 0.94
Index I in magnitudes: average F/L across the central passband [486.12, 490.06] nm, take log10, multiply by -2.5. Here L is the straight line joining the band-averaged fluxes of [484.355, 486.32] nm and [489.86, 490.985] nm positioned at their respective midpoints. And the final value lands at 0.08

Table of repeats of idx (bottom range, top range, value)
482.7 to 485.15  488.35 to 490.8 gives 0.96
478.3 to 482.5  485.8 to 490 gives 0.93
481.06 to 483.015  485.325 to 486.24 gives 0.89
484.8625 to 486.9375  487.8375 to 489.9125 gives 1.05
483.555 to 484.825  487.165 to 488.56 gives 0.90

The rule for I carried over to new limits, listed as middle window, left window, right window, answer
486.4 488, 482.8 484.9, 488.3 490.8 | 0.117 mag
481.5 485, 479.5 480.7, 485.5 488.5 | -0.087 mag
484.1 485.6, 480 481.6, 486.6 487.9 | -0.081 mag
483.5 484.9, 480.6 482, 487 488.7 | -0.079 mag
